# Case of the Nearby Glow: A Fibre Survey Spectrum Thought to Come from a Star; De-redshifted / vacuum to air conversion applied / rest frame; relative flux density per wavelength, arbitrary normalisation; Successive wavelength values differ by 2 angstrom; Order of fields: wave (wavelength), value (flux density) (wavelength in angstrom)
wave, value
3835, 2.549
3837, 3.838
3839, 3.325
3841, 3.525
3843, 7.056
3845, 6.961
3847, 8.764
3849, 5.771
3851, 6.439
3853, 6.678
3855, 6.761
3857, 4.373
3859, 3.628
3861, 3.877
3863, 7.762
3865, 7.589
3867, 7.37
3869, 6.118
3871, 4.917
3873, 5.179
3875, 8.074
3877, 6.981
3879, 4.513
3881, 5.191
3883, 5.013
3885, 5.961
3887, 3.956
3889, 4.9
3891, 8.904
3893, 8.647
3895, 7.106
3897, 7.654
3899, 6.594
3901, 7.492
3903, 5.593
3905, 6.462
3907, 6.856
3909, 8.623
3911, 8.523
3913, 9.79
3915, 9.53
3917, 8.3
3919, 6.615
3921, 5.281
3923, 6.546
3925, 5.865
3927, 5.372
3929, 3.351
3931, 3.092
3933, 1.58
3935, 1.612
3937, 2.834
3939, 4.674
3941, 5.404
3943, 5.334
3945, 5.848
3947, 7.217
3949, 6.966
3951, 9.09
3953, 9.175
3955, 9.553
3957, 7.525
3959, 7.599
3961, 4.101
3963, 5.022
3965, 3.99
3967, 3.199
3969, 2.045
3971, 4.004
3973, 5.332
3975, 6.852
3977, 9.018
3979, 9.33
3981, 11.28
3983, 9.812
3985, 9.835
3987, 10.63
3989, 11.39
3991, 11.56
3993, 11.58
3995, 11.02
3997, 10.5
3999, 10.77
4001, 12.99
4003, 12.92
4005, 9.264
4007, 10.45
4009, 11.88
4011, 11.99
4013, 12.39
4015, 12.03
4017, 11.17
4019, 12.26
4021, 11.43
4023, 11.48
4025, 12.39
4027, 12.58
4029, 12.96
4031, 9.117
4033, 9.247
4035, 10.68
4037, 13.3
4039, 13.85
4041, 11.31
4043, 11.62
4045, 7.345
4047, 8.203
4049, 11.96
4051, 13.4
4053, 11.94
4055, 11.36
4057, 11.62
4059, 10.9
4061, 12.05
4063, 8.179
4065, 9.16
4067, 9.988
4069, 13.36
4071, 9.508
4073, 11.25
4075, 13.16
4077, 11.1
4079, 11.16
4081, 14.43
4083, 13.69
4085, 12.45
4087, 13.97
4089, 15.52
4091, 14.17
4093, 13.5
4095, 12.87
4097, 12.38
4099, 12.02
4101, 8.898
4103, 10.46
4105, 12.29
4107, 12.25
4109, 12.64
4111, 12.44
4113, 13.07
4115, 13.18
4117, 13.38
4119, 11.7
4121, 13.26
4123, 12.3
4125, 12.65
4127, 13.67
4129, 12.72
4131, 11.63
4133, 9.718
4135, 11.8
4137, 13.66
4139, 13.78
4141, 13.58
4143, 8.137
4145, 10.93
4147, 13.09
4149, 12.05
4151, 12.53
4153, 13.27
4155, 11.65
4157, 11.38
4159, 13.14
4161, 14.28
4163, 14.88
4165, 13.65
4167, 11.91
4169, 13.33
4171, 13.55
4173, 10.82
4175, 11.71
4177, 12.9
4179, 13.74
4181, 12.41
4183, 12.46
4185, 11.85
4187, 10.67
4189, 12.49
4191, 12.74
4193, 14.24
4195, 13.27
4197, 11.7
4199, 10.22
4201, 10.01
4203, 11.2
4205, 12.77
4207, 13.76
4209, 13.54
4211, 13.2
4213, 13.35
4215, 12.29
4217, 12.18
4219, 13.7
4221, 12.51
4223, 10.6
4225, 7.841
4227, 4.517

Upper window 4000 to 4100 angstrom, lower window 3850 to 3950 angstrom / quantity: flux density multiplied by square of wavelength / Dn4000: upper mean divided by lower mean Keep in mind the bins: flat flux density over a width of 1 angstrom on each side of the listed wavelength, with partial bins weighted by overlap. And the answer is 2.10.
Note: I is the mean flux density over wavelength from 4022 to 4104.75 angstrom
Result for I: 11.7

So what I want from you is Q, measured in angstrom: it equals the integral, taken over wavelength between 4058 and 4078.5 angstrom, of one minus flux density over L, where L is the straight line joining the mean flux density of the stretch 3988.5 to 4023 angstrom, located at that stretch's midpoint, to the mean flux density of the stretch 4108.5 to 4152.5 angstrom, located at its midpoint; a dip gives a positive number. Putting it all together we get 1.8 angstrom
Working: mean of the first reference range 11.5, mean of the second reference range 12.4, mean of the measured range 10.9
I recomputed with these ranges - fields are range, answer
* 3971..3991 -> 9.13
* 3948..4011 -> 8.72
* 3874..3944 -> 6.06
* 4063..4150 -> 12.2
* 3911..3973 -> 5.72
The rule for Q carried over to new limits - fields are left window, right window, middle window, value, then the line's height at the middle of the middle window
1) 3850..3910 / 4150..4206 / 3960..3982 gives 6.41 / 8.18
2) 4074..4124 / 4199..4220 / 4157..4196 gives -0.84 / 12.5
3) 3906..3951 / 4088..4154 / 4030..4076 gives -3.94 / 10.1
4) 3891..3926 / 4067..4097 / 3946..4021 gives 5.56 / 9.73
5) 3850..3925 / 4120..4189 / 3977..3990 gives -2.37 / 8.69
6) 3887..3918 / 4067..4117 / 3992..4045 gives -4.85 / 10.6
